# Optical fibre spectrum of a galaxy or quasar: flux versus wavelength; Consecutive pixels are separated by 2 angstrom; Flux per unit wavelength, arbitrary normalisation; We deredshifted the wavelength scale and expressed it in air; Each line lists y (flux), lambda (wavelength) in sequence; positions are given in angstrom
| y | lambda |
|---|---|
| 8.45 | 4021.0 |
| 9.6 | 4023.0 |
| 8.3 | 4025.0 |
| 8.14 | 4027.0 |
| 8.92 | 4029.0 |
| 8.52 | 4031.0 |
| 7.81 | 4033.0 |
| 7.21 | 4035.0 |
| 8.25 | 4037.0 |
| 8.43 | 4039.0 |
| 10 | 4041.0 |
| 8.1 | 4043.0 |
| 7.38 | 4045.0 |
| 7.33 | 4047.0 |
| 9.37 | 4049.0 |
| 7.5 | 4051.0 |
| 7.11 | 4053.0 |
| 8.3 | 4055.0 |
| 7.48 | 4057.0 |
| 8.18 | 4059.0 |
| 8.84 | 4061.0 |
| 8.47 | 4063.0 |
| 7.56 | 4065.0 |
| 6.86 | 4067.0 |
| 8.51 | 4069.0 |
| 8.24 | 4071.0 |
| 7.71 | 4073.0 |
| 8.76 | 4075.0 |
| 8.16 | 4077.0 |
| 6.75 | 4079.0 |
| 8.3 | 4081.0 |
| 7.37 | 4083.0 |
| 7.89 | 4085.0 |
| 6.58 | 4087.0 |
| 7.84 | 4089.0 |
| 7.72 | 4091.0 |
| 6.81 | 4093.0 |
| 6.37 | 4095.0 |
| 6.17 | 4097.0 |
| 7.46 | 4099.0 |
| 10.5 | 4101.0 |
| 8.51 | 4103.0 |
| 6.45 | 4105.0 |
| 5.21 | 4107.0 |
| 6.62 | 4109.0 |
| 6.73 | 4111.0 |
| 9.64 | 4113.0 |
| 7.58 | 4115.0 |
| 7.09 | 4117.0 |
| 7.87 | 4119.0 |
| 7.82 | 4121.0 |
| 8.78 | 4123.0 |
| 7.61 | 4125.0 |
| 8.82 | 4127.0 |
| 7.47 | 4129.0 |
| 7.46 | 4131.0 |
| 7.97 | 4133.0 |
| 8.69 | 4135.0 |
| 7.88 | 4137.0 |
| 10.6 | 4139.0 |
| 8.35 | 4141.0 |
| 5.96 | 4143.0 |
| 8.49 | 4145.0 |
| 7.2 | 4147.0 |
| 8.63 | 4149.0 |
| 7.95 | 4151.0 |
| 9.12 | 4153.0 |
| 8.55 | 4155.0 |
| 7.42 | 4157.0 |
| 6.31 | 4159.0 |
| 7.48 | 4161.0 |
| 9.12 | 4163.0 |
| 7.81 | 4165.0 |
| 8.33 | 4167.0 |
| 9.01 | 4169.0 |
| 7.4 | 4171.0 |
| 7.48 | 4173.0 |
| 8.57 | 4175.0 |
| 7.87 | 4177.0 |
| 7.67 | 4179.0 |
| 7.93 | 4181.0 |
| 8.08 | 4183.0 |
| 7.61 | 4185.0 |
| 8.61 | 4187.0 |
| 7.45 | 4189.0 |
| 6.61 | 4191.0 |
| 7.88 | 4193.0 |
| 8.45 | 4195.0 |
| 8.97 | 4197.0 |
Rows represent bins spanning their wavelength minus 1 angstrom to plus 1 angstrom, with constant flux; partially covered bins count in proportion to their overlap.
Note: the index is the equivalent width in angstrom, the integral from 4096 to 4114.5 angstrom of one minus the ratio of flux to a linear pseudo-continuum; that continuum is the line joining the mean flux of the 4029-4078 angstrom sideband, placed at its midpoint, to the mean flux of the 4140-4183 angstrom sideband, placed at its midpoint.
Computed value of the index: 1.3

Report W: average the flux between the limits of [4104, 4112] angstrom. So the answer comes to 6.25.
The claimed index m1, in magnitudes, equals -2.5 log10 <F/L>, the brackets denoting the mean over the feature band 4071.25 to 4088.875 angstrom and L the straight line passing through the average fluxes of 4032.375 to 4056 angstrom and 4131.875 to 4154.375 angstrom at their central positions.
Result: 0.06 mag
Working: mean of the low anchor 8.07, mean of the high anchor 8.26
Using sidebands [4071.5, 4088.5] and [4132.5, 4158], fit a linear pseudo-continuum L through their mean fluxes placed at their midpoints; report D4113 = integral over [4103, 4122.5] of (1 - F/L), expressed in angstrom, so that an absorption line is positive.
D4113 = 1.6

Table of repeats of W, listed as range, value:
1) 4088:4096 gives 7.18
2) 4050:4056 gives 7.64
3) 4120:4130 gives 8.1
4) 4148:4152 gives 8.29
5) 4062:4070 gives 7.85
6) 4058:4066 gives 8.26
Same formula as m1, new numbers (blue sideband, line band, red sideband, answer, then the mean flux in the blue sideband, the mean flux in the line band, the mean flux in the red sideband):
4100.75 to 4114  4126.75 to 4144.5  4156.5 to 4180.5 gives -0.060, 7.51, 8.11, 7.88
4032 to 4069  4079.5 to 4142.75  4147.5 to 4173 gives 0.044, 8.02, 7.72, 8.05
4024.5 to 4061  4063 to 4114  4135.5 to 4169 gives 0.078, 8.15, 7.57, 8.11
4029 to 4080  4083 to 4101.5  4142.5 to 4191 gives 0.086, 8.05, 7.39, 7.91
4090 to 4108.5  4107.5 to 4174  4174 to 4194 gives -0.061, 7.23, 7.96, 7.83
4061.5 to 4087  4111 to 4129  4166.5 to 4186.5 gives -0.016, 7.85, 8.03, 8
